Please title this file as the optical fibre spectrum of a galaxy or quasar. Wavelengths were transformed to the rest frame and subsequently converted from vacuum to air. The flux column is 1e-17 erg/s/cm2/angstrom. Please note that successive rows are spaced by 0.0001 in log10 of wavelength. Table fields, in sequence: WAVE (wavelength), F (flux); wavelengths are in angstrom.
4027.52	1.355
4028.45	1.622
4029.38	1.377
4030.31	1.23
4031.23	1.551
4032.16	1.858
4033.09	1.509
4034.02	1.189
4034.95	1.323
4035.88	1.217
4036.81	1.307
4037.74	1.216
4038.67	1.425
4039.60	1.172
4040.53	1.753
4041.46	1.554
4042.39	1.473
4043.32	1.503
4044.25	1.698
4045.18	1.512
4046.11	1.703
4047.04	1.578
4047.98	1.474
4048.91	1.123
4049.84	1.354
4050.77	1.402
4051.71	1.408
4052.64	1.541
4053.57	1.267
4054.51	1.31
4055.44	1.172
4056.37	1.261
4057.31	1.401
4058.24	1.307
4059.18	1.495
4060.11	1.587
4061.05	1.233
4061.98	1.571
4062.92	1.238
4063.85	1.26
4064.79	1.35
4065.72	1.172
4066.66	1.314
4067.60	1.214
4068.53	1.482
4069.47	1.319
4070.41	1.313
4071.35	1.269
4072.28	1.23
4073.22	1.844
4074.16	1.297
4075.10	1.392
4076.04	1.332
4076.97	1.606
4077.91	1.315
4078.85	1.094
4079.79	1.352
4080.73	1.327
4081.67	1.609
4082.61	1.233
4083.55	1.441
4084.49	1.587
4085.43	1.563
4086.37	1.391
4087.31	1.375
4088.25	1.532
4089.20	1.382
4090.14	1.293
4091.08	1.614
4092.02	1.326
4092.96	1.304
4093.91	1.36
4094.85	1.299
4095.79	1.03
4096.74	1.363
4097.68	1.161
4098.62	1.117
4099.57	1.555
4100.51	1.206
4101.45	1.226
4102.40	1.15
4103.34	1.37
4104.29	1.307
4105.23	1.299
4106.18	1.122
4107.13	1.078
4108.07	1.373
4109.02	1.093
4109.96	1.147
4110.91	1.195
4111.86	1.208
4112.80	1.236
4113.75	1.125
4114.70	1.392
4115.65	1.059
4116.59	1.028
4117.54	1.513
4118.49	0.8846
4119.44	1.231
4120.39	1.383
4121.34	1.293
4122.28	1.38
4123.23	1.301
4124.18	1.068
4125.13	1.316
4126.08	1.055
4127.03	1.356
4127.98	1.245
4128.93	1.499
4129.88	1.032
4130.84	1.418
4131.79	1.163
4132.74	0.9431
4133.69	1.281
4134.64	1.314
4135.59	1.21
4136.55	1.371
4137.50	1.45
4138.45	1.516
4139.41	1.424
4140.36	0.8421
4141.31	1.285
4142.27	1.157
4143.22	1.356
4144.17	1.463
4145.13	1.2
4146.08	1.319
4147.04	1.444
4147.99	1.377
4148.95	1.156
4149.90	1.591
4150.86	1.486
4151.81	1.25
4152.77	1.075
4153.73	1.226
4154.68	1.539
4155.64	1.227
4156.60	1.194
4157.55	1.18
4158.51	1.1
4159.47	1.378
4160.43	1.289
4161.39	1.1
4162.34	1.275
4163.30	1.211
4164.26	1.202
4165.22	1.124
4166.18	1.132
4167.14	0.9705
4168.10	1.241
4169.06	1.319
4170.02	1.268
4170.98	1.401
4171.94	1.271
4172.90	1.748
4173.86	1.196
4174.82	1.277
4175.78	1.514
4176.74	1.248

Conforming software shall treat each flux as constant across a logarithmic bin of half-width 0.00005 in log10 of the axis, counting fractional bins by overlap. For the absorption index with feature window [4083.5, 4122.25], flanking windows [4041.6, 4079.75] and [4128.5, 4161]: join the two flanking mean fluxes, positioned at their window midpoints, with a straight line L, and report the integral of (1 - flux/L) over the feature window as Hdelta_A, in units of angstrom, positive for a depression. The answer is 1.6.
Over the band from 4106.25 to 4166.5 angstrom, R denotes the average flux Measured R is 1.25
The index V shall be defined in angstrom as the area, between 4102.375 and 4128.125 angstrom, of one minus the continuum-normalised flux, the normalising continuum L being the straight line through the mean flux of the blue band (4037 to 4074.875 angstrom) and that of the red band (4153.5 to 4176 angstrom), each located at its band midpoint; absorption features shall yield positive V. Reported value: 2.0 angstrom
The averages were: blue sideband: 1.39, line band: 1.22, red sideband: 1.26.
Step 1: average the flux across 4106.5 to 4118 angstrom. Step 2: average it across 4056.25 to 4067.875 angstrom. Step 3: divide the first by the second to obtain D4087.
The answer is 0.90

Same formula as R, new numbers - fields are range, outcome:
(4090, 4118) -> 1.25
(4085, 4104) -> 1.33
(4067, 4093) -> 1.4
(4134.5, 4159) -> 1.3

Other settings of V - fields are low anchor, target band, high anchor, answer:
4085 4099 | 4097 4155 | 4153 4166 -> 1.1 angstrom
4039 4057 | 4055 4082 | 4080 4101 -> 0.9 angstrom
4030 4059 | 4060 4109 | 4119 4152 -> 0.8 angstrom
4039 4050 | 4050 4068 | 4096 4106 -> 1.2 angstrom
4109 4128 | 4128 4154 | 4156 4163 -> -1.6 angstrom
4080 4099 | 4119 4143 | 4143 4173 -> 0.9 angstrom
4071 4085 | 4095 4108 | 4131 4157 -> 1.2 angstrom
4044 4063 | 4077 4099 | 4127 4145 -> 0.0 angstrom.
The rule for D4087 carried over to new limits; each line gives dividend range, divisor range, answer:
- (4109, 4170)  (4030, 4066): 0.89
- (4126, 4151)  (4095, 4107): 1.05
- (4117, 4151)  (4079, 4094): 0.91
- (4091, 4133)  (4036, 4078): 0.89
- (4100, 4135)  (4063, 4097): 0.90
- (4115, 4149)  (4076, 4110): 0.95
